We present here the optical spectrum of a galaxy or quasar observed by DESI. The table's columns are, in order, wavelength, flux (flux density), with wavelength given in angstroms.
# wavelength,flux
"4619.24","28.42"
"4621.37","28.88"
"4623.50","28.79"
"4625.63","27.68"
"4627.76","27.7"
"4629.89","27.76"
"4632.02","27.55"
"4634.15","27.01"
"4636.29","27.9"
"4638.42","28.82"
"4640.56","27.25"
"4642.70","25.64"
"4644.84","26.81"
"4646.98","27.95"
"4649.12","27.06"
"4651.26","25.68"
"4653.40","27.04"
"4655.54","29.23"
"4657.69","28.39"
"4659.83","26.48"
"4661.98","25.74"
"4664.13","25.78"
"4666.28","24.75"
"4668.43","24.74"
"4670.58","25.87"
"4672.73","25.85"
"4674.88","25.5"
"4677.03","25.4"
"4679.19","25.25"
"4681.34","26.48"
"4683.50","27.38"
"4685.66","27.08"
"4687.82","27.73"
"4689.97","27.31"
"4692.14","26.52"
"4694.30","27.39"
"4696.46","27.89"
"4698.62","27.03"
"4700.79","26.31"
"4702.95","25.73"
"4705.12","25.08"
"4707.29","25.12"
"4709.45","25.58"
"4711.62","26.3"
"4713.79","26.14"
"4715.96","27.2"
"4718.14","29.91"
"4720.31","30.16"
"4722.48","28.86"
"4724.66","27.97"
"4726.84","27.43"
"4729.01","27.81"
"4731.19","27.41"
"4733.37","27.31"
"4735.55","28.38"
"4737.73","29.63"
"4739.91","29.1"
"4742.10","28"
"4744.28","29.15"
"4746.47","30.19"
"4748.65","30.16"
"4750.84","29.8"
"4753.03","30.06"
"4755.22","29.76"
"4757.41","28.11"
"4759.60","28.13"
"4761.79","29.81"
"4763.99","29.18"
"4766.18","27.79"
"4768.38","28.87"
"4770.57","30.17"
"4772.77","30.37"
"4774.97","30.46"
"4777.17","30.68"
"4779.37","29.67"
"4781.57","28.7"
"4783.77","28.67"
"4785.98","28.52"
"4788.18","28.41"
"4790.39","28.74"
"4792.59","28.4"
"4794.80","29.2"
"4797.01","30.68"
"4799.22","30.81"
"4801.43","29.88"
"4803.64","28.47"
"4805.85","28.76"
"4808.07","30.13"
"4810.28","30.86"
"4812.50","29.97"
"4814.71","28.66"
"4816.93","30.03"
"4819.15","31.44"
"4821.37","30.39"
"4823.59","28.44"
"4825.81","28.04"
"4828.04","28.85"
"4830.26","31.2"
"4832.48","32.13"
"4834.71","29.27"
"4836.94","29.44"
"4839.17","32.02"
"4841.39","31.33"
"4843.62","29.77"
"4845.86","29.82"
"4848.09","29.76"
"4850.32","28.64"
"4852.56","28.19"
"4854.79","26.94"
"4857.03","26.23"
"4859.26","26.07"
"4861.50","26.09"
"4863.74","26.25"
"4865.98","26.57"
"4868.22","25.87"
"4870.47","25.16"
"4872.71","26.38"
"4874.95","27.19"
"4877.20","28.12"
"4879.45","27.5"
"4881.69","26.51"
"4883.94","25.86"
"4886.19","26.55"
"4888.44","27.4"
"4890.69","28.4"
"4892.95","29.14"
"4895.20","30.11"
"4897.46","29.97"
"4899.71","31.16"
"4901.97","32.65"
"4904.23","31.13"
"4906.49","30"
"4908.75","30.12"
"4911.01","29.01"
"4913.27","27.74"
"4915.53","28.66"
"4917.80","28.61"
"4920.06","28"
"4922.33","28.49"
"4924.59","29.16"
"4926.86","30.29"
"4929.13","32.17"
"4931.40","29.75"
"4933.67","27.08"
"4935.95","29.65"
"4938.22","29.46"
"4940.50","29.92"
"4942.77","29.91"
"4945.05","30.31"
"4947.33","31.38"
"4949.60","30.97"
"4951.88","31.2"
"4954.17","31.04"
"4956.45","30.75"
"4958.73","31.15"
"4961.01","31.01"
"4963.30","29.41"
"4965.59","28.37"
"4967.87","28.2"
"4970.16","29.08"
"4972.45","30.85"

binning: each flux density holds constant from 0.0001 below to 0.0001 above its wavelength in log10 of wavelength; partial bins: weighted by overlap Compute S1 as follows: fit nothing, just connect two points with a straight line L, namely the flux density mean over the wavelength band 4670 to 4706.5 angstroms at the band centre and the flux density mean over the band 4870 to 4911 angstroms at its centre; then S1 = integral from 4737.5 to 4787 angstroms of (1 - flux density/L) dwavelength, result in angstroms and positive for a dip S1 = -3.8 angstroms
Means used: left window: 26.5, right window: 28.6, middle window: 29.3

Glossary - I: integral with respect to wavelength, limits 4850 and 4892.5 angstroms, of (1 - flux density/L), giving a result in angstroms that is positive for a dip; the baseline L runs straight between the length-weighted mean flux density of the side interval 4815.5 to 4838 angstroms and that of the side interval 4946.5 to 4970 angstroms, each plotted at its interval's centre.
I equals 4.5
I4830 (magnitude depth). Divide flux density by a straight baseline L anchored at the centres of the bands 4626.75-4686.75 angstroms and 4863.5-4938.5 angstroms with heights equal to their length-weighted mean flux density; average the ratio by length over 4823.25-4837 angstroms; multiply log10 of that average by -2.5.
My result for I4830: -0.06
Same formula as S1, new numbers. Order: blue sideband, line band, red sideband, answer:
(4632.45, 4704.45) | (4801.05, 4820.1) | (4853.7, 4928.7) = -1.49 angstroms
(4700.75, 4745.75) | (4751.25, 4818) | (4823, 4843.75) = -0.94 angstroms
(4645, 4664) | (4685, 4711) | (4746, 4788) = 1.34 angstroms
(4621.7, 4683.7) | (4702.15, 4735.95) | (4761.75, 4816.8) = 1.00 angstroms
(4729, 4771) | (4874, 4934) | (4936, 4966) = 2.22 angstroms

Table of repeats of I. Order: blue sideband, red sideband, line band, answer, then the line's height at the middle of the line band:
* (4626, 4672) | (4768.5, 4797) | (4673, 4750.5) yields 1.77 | 28.1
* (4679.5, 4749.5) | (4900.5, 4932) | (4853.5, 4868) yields 1.38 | 29.1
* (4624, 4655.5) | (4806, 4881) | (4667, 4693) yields 1.31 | 27.6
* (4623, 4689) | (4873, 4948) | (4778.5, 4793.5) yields -0.39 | 28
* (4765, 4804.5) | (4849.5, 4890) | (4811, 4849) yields -2.81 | 28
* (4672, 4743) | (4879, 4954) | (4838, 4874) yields 1.15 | 28.7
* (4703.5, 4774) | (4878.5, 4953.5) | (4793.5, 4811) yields -0.65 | 28.7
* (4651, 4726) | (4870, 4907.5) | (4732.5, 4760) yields -1.88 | 27.2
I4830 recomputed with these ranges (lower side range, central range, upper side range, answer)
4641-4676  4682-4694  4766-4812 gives 0.00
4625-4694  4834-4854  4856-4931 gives -0.07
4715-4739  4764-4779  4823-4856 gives -0.03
